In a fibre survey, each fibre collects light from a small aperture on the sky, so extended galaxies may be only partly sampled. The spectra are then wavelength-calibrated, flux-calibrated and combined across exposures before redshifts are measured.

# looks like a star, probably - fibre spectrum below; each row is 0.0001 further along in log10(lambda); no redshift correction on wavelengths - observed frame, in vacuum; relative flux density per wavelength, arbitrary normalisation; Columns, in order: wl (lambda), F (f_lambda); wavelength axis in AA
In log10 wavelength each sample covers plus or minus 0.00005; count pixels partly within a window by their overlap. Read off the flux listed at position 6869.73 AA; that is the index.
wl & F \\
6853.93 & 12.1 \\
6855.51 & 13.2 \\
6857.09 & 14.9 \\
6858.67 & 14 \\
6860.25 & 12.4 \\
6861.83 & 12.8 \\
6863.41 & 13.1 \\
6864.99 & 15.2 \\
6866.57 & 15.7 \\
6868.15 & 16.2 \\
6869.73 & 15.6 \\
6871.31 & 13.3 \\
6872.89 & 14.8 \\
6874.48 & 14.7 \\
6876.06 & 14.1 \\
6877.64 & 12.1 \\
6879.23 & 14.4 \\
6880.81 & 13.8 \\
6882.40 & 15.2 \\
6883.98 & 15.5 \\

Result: 15.6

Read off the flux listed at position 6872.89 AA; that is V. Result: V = 14.8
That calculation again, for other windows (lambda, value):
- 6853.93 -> 12.1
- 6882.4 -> 15.2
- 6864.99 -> 15.2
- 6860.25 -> 12.4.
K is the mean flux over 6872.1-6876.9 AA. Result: 14.5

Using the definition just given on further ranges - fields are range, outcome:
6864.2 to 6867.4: 15.5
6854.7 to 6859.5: 14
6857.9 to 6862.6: 13.1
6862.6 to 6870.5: 15.2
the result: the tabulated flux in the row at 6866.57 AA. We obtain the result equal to 15.7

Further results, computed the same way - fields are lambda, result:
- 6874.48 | 14.7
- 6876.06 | 14.1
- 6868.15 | 16.2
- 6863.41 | 13.1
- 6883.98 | 15.5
